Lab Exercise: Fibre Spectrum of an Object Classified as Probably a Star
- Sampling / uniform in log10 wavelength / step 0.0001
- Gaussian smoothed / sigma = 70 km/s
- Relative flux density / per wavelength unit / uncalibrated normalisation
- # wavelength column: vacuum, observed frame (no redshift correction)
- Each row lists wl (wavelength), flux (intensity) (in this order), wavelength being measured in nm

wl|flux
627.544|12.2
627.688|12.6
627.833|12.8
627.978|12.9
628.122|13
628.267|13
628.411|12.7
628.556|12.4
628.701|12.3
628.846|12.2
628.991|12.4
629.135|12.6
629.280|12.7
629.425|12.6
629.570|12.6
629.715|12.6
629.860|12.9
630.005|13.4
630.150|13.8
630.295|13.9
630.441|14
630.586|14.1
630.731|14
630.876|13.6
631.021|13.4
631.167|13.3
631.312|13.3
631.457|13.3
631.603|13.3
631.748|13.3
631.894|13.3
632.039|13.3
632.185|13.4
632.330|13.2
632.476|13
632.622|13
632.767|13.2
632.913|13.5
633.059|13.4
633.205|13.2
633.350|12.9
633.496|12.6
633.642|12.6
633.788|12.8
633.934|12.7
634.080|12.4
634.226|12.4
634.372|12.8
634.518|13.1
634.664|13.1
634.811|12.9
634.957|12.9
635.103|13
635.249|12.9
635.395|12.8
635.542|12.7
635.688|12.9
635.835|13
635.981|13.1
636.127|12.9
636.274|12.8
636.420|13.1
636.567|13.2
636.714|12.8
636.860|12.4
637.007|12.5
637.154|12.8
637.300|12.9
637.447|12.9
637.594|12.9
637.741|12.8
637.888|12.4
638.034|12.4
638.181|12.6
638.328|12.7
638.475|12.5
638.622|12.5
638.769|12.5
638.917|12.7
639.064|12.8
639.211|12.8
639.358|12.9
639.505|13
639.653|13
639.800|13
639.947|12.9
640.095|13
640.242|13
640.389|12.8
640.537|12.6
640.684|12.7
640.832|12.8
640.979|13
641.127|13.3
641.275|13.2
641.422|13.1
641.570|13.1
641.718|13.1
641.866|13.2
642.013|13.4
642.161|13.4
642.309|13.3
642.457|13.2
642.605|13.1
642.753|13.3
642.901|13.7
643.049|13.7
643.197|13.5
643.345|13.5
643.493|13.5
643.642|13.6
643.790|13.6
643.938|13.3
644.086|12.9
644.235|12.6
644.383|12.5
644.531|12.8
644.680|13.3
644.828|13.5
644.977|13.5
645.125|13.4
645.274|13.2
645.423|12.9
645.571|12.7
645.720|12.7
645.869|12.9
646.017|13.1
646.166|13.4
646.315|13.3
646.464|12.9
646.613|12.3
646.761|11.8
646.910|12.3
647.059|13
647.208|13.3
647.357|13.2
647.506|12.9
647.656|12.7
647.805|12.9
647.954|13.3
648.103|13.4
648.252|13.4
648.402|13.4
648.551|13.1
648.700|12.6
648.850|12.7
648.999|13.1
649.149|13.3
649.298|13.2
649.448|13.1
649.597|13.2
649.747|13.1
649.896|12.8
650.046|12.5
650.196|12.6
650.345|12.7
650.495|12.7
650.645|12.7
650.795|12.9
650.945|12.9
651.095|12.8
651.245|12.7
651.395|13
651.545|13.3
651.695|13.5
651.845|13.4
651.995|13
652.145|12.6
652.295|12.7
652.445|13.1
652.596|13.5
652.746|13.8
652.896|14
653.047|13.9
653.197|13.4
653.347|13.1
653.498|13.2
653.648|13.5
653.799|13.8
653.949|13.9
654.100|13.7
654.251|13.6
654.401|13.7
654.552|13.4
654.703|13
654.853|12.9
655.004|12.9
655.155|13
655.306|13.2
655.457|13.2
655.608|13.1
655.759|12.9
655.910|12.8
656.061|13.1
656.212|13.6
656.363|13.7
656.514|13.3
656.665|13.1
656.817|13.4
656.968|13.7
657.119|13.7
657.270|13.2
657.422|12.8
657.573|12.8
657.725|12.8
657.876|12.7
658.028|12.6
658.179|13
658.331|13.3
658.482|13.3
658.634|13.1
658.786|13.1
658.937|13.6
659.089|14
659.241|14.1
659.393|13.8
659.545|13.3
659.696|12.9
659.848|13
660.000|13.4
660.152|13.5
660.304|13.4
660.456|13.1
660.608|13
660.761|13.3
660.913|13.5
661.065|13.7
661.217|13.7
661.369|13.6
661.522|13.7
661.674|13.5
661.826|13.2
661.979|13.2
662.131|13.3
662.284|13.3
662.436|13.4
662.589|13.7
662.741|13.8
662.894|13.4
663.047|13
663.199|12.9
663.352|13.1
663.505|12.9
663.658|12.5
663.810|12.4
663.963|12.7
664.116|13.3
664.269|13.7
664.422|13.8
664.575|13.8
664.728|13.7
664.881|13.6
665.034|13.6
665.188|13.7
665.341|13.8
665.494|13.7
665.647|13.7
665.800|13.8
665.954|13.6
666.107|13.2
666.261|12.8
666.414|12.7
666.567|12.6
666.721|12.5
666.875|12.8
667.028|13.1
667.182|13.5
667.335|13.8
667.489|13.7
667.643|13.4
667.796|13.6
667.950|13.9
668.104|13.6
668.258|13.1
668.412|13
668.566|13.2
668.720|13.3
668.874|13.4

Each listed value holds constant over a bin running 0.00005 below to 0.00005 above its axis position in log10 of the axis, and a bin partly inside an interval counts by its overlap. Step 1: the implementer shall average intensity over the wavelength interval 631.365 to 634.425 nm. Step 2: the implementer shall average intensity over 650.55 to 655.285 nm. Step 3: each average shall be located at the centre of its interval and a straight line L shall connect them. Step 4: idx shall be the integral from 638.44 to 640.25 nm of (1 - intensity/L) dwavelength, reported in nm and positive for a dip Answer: 0.040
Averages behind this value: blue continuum 13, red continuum 13.3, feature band 12.8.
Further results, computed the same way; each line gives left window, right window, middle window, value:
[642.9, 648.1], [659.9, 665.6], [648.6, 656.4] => 0.025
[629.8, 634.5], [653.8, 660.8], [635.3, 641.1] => 0.190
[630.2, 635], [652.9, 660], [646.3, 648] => 0.058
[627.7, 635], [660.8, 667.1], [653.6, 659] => 0.008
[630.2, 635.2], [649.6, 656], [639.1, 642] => 0.042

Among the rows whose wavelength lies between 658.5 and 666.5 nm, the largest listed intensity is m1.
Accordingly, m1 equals 14.1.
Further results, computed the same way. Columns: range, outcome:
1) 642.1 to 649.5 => 13.7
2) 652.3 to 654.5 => 14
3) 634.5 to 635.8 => 13.1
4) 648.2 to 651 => 13.4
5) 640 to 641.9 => 13.3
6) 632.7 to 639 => 13.5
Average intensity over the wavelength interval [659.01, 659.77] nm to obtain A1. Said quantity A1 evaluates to 13.6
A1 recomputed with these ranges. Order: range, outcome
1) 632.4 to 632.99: 13.2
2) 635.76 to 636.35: 13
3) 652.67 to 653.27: 13.8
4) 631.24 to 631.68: 13.3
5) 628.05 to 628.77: 12.7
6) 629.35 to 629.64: 12.6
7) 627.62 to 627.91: 12.7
